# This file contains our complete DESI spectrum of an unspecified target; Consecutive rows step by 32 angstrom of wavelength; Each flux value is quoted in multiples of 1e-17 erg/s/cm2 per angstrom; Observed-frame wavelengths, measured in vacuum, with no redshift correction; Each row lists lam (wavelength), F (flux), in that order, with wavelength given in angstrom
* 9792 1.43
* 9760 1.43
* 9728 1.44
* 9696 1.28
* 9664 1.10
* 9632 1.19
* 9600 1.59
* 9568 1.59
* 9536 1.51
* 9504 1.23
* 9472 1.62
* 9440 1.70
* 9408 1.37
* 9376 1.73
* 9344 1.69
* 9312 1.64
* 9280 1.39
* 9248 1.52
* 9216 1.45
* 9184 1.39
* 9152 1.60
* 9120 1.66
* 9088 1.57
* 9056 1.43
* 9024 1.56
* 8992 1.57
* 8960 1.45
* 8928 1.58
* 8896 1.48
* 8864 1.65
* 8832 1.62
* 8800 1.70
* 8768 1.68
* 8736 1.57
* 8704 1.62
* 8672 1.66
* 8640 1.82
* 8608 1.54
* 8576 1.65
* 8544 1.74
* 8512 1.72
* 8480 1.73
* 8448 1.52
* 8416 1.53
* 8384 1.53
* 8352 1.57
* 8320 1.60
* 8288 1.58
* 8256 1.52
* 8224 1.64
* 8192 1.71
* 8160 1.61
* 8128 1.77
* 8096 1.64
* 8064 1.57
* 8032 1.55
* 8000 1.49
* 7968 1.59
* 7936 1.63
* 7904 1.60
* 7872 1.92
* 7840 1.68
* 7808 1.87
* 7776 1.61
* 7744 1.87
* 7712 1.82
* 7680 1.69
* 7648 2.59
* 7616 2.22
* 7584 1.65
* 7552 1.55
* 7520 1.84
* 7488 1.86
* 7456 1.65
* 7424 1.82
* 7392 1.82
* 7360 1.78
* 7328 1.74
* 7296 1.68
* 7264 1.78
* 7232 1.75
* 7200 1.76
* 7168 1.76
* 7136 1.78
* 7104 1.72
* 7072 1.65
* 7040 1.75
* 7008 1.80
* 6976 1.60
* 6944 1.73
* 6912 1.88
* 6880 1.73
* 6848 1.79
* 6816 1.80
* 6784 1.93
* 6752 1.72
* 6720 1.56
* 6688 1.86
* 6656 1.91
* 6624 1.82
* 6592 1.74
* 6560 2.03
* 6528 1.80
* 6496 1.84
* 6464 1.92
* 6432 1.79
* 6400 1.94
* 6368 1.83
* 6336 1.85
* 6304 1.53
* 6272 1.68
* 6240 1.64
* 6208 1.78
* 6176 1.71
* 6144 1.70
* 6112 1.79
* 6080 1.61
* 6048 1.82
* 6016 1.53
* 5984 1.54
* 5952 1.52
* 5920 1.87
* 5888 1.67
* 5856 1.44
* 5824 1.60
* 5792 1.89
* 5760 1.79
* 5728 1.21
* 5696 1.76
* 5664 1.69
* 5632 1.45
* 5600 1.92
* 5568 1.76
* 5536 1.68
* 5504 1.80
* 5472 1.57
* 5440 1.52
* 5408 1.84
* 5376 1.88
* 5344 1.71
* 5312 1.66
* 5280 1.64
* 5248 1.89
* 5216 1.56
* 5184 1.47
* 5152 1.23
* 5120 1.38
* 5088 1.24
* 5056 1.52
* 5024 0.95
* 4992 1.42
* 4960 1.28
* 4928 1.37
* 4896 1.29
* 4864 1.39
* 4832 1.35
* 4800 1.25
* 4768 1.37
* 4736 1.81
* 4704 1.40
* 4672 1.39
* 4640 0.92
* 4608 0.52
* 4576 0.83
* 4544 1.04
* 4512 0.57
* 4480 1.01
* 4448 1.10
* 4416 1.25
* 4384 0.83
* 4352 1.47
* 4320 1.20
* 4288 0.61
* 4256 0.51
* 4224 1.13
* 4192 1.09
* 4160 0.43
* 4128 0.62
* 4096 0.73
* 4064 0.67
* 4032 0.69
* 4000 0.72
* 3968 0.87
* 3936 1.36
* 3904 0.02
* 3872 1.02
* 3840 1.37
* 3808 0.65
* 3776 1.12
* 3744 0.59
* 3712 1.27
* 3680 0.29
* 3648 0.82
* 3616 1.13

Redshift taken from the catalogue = 0.163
